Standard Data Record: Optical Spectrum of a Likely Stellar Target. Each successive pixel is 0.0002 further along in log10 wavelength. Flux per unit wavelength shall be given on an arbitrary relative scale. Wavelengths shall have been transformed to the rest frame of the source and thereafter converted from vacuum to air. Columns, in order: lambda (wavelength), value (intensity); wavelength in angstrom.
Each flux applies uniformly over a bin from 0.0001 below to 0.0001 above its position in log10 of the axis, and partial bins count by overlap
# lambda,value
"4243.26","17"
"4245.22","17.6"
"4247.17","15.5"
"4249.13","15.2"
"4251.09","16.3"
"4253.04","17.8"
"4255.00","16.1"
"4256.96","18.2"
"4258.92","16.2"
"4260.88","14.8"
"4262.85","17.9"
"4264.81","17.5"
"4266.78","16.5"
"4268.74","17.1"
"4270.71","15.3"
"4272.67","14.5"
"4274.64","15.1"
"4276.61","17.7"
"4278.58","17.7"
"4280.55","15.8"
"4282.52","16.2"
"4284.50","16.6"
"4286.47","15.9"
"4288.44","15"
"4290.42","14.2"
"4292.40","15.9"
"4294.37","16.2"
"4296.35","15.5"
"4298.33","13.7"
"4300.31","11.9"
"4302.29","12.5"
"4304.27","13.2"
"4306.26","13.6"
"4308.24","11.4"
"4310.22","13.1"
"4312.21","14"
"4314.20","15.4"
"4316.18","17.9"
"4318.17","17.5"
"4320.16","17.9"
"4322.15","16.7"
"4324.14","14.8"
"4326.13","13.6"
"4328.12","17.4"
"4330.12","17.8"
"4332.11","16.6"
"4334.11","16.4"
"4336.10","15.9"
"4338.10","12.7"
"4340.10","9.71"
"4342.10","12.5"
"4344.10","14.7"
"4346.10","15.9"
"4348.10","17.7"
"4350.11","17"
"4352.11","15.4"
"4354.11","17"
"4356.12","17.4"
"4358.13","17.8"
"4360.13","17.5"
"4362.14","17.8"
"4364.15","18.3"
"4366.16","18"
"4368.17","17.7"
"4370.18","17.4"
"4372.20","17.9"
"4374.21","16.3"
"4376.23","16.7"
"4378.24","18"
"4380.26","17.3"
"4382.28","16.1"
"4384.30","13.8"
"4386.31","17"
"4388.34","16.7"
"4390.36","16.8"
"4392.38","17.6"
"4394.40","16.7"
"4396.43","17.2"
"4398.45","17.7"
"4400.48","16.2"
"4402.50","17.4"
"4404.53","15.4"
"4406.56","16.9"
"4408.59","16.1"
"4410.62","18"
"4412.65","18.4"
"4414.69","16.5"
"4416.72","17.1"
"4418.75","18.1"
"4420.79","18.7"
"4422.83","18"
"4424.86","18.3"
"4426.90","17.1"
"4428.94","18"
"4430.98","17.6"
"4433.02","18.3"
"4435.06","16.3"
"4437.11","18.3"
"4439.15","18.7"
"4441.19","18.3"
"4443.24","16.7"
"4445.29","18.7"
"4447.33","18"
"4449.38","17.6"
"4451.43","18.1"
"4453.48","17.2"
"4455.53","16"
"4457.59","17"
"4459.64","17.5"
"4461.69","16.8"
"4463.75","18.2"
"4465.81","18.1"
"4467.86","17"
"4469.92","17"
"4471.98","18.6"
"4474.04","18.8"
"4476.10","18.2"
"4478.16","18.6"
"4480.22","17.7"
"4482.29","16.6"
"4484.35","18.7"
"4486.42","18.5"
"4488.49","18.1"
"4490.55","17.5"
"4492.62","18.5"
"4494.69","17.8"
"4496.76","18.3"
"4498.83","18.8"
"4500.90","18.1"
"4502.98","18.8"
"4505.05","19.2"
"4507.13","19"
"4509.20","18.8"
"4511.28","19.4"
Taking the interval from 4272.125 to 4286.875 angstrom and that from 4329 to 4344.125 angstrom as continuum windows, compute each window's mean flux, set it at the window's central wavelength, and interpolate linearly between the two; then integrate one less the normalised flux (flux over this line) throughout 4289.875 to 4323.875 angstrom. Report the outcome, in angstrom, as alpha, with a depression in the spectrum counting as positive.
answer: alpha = 1.4 angstrom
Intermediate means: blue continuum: 16.2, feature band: 14.8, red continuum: 14.5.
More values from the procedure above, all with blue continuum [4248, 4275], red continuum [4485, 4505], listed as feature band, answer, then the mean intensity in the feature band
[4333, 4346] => 2.4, 13.8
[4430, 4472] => 0.8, 17.6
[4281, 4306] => 2.8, 14.7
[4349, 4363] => 0.0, 17.1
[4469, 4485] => 0.1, 18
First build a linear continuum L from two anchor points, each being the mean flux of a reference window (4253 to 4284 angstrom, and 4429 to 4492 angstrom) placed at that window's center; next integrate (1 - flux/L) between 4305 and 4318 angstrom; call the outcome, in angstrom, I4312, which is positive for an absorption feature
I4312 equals 1.82 angstrom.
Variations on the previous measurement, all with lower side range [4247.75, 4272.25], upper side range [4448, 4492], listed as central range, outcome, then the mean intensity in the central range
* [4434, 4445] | -0.1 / 17.7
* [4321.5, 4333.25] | 0.5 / 16.1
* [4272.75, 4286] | 0.2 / 16.3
